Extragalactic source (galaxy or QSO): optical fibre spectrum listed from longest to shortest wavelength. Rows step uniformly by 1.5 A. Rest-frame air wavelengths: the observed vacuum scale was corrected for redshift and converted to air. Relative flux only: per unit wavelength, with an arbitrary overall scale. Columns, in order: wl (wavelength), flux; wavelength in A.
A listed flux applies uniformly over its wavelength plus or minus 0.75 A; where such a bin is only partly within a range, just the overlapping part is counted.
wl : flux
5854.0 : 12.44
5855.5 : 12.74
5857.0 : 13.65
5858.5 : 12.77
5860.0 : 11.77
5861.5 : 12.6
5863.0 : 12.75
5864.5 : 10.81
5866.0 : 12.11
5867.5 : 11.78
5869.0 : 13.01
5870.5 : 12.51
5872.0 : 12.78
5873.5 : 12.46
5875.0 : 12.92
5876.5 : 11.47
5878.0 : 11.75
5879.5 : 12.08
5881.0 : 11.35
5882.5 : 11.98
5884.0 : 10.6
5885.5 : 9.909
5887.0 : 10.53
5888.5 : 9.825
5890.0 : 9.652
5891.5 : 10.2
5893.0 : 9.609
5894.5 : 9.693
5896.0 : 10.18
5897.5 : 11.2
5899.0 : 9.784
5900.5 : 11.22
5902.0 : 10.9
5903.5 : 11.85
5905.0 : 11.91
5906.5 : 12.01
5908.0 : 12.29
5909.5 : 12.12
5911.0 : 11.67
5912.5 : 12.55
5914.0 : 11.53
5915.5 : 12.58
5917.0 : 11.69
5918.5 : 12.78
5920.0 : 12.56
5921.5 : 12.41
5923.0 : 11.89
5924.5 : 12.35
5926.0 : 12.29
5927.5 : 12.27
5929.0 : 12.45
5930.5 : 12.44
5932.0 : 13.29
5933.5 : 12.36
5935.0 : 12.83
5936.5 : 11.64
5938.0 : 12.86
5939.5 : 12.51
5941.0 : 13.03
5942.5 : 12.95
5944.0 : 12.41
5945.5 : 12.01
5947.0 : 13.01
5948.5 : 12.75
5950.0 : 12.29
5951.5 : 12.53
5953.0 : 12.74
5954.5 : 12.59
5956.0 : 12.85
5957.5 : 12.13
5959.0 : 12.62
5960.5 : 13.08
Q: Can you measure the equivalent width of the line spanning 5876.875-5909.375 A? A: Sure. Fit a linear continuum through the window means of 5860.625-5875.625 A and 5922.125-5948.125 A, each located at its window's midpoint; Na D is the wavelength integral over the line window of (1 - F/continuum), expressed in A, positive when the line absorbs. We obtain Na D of 3.9 A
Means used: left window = 12.4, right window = 12.5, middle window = 10.9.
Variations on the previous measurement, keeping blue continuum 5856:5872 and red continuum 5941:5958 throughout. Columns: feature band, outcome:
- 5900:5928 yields 1.04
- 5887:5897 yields 2.02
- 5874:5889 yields 1.39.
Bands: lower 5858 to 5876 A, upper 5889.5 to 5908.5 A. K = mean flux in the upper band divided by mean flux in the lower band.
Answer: 0.9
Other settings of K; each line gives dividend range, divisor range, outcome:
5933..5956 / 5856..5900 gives 1.10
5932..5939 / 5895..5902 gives 1.18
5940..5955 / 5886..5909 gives 1.18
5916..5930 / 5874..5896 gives 1.14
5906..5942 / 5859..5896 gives 1.08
